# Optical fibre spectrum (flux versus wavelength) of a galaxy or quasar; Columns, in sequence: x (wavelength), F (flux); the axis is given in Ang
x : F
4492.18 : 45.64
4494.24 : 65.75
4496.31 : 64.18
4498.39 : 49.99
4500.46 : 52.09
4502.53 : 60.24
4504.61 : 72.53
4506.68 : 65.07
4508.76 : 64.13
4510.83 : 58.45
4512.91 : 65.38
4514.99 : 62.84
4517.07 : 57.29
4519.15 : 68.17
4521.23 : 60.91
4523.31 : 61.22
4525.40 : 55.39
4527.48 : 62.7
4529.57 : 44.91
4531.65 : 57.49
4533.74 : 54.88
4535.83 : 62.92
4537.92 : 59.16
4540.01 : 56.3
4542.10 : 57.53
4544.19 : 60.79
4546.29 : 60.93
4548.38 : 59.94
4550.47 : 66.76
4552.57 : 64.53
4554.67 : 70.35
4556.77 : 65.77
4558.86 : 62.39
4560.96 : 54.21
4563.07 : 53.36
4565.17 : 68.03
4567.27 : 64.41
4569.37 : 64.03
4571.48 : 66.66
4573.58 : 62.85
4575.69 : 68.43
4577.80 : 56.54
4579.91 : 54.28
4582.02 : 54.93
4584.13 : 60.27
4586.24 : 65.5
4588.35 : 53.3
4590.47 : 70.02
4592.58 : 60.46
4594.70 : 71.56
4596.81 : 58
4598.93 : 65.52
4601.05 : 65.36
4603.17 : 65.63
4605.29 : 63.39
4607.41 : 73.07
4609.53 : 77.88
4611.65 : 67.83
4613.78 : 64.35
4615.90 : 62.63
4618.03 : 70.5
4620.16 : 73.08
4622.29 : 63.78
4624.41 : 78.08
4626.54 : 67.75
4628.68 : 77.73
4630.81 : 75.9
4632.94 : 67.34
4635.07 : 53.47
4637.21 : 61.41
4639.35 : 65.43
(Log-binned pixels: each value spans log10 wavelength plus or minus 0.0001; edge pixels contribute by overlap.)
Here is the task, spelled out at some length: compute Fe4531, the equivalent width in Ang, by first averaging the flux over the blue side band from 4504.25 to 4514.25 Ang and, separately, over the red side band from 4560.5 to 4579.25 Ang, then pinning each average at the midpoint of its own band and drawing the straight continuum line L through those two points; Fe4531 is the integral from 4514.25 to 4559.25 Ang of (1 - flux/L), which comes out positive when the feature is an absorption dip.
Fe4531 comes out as 2.04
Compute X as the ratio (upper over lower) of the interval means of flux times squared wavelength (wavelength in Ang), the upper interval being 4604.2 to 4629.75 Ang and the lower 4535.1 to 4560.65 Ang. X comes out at 1.16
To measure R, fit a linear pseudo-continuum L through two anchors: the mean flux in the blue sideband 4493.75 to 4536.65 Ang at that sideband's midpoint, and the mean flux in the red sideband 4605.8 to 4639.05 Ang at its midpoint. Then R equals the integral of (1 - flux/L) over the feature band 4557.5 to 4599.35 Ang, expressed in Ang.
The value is 2.3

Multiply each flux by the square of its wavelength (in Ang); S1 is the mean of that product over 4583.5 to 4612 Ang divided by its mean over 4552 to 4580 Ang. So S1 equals 1.06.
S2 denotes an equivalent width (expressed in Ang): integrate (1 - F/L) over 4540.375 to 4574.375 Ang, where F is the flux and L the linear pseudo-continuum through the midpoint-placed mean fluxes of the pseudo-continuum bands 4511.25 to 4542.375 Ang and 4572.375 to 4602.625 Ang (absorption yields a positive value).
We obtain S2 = -1.1 Ang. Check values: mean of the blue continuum 59.2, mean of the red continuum 62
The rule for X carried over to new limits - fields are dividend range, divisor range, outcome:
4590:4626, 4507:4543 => 1.18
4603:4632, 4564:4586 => 1.15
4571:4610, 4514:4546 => 1.11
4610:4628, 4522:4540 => 1.25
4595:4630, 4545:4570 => 1.12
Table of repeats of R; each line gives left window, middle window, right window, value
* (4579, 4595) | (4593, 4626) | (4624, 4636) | -1.2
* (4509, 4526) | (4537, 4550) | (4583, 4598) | 0.5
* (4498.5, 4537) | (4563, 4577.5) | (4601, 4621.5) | 0.1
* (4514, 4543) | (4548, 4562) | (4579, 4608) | -0.7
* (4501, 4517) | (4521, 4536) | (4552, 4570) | 1.5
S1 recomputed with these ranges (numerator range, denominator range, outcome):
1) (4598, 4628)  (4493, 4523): 1.16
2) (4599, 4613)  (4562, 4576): 1.09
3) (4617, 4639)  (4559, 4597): 1.14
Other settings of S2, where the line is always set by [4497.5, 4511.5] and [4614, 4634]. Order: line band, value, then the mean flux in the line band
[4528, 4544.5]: 1.7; 56.8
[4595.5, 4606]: 0.7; 63.8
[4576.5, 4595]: 1.9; 60.4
